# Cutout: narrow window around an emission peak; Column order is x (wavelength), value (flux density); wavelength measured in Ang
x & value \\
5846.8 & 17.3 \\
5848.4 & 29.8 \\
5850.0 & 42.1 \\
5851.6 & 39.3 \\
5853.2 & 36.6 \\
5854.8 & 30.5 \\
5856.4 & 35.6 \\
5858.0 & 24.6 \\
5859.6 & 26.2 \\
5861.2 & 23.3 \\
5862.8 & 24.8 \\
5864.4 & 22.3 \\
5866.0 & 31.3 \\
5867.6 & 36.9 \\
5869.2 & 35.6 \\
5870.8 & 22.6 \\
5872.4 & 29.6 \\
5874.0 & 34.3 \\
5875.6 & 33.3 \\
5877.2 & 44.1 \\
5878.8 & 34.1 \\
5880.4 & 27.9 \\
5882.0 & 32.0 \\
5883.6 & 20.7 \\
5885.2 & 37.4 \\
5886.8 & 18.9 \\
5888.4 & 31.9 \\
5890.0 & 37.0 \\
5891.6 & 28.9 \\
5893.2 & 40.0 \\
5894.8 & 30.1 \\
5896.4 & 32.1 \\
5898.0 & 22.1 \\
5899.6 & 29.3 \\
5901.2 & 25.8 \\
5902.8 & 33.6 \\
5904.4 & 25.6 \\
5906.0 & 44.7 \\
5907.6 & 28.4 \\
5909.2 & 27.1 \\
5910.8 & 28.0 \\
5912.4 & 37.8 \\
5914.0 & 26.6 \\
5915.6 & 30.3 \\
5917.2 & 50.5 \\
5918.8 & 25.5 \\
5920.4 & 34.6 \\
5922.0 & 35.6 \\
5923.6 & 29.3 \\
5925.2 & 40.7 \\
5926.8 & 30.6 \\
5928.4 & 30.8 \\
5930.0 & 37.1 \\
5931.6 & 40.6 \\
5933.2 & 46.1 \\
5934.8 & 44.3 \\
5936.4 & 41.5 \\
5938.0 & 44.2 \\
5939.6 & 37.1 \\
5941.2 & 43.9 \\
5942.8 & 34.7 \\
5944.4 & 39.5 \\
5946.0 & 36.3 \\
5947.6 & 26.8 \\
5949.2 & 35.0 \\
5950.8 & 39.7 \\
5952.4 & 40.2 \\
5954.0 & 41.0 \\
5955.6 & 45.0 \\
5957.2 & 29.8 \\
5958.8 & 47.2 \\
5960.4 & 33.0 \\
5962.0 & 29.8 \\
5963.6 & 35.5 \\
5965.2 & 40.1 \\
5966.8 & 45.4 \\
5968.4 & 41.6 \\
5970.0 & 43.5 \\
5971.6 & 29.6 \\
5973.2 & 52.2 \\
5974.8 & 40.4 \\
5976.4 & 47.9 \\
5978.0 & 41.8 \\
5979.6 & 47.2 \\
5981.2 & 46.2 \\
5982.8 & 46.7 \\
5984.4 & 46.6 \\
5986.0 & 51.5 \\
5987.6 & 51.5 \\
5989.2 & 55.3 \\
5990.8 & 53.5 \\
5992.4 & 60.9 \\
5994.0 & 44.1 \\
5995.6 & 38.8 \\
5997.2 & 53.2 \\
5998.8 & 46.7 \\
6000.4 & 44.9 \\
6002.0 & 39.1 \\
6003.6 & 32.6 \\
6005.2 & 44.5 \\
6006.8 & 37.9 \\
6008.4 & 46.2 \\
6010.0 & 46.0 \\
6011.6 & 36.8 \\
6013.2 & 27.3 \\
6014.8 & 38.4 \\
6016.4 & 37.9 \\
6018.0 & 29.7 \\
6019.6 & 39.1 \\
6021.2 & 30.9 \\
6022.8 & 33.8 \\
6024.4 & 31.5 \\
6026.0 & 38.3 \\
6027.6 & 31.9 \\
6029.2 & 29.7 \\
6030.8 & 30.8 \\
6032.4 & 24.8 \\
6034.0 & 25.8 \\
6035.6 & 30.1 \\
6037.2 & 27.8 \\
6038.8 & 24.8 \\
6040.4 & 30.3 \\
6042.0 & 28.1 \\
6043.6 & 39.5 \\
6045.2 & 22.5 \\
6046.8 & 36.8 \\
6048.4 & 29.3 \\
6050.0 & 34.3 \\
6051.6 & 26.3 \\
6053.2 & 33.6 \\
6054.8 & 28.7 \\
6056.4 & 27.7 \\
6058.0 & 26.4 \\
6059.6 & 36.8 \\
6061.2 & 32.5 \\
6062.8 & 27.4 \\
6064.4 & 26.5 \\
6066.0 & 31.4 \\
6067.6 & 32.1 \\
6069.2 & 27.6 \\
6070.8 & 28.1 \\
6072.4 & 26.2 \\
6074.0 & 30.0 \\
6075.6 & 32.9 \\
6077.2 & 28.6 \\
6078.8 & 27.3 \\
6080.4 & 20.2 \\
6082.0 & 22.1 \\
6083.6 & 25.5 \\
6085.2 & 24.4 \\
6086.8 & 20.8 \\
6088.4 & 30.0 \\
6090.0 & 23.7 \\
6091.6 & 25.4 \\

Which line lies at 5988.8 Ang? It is C III] 1909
